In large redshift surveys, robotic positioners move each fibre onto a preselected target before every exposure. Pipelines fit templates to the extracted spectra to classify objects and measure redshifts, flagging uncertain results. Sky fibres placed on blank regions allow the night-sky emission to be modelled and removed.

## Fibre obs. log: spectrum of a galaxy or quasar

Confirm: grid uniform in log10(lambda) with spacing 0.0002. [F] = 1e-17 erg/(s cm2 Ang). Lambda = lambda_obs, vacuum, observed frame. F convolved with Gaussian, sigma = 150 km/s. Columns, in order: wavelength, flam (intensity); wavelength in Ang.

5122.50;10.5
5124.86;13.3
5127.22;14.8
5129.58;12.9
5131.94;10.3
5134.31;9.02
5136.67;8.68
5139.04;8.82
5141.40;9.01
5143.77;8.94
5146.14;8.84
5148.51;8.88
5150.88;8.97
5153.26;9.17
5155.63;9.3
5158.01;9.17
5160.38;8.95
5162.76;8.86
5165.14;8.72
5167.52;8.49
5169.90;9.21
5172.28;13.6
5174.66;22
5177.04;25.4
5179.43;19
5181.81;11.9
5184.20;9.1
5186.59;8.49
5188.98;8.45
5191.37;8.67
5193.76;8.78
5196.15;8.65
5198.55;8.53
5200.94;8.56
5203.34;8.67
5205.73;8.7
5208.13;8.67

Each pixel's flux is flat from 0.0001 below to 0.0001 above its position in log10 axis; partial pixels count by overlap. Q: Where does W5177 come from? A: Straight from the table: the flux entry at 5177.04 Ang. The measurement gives 25.4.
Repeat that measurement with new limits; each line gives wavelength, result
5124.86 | 13.3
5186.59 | 8.49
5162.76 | 8.86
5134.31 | 9.02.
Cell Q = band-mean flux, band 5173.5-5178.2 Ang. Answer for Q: 23.7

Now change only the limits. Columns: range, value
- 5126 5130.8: 13.8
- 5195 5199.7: 8.58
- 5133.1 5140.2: 8.84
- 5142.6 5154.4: 8.95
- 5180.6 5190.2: 9.5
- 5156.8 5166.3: 8.92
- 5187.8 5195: 8.64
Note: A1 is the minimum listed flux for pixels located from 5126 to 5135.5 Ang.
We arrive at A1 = 9.02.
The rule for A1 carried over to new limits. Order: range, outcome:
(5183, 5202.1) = 8.45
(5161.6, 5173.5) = 8.49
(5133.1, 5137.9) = 8.68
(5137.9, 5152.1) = 8.82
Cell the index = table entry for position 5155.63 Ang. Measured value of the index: 9.3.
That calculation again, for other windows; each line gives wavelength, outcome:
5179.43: 19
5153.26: 9.17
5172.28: 13.6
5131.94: 10.3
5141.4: 9.01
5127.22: 14.8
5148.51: 8.88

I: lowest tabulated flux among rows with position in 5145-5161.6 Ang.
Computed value 8.84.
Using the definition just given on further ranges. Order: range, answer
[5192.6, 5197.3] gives 8.65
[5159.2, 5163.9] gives 8.86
